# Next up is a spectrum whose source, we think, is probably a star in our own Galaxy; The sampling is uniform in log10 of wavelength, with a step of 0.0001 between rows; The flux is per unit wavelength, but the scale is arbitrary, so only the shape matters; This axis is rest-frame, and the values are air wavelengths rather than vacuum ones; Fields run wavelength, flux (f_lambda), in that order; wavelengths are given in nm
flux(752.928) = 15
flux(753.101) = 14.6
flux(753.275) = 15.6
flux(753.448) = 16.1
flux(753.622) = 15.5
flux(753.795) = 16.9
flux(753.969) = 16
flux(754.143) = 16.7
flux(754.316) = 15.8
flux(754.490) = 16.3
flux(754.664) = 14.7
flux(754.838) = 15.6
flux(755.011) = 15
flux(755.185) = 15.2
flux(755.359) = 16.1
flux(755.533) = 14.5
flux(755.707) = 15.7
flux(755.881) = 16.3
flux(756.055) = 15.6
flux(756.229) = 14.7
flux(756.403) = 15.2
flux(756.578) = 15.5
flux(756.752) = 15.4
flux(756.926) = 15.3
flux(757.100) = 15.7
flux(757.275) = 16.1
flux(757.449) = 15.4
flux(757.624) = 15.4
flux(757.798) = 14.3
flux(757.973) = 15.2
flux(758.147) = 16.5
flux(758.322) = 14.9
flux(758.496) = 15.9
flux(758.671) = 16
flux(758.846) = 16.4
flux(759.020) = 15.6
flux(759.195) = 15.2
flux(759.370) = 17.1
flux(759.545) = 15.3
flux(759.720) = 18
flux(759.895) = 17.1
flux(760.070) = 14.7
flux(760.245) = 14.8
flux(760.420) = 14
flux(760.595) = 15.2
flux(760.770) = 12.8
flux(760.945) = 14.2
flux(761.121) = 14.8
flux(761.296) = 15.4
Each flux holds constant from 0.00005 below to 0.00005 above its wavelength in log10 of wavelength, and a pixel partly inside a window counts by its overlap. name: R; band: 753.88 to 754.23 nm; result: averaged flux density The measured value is 16.3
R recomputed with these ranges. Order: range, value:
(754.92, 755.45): 15.4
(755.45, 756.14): 15.5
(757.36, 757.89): 15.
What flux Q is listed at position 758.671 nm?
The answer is 16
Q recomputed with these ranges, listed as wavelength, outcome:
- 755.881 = 16.3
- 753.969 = 16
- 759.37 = 17.1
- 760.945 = 14.2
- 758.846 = 16.4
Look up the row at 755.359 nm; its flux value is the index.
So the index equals 16.1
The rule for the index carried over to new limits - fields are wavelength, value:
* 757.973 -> 15.2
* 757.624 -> 15.4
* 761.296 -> 15.4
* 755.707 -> 15.7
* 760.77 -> 12.8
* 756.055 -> 15.6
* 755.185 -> 15.2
